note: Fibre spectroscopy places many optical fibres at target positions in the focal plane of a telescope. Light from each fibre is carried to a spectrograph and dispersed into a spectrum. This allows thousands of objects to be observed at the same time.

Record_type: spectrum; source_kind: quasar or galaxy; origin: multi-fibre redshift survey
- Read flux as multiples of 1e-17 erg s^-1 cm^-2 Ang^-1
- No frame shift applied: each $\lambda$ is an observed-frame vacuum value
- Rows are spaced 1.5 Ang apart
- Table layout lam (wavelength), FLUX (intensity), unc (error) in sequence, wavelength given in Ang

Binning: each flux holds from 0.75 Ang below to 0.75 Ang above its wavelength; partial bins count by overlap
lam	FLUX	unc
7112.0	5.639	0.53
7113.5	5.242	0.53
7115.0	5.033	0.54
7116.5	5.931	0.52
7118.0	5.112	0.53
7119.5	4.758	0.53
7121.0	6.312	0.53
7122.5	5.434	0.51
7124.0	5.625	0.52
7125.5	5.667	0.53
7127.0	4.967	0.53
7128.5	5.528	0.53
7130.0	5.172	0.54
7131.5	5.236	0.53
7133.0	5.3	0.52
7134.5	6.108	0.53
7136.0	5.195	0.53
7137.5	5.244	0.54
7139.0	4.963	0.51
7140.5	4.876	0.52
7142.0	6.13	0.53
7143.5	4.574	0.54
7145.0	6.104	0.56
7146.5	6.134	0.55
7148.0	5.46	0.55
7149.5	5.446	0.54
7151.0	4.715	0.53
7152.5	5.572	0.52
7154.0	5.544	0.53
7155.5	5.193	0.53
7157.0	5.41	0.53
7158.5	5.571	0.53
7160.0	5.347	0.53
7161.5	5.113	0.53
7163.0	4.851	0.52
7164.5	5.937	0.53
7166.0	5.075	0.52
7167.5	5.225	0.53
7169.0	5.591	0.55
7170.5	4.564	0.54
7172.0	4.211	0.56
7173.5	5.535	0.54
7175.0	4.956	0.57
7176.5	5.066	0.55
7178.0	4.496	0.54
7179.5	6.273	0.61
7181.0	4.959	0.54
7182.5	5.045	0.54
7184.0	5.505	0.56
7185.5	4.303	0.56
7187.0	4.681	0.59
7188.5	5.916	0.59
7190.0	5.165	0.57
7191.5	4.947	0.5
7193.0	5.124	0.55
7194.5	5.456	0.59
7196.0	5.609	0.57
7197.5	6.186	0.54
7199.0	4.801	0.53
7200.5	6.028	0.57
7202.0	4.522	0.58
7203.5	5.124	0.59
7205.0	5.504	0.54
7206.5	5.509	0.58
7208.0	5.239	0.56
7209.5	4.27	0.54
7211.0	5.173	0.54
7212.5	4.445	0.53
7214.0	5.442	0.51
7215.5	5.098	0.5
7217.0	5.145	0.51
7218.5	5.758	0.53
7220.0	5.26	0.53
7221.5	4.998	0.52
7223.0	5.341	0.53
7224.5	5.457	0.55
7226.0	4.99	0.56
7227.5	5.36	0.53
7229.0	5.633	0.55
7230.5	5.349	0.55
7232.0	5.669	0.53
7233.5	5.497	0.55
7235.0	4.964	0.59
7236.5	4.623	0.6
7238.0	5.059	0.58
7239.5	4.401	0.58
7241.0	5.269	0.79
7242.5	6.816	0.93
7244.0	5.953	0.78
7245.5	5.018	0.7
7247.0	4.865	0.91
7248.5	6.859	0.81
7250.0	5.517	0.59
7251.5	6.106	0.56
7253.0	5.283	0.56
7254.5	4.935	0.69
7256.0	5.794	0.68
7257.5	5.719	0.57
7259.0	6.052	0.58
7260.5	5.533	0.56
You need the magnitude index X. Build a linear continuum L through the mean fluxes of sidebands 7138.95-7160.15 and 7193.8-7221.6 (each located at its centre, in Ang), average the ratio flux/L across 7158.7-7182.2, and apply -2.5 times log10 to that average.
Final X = 0.04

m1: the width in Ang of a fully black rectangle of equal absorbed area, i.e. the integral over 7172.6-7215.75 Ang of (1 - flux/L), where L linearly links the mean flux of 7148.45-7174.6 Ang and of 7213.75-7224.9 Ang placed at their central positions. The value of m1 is 0.71 Ang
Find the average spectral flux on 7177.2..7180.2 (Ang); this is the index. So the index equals 5.36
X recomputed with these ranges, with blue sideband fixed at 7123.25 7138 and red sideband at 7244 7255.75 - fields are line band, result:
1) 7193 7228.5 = 0.05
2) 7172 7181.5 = 0.07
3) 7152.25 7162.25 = 0.01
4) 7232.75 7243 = 0.07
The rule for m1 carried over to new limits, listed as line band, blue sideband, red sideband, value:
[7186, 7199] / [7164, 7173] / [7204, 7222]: -0.5 Ang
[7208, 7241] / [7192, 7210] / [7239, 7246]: 1.8 Ang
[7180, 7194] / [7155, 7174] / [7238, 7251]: 0.5 Ang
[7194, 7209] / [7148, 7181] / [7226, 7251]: -0.2 Ang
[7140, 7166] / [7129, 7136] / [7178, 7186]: -0.4 Ang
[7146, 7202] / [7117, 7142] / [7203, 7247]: 0.6 Ang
